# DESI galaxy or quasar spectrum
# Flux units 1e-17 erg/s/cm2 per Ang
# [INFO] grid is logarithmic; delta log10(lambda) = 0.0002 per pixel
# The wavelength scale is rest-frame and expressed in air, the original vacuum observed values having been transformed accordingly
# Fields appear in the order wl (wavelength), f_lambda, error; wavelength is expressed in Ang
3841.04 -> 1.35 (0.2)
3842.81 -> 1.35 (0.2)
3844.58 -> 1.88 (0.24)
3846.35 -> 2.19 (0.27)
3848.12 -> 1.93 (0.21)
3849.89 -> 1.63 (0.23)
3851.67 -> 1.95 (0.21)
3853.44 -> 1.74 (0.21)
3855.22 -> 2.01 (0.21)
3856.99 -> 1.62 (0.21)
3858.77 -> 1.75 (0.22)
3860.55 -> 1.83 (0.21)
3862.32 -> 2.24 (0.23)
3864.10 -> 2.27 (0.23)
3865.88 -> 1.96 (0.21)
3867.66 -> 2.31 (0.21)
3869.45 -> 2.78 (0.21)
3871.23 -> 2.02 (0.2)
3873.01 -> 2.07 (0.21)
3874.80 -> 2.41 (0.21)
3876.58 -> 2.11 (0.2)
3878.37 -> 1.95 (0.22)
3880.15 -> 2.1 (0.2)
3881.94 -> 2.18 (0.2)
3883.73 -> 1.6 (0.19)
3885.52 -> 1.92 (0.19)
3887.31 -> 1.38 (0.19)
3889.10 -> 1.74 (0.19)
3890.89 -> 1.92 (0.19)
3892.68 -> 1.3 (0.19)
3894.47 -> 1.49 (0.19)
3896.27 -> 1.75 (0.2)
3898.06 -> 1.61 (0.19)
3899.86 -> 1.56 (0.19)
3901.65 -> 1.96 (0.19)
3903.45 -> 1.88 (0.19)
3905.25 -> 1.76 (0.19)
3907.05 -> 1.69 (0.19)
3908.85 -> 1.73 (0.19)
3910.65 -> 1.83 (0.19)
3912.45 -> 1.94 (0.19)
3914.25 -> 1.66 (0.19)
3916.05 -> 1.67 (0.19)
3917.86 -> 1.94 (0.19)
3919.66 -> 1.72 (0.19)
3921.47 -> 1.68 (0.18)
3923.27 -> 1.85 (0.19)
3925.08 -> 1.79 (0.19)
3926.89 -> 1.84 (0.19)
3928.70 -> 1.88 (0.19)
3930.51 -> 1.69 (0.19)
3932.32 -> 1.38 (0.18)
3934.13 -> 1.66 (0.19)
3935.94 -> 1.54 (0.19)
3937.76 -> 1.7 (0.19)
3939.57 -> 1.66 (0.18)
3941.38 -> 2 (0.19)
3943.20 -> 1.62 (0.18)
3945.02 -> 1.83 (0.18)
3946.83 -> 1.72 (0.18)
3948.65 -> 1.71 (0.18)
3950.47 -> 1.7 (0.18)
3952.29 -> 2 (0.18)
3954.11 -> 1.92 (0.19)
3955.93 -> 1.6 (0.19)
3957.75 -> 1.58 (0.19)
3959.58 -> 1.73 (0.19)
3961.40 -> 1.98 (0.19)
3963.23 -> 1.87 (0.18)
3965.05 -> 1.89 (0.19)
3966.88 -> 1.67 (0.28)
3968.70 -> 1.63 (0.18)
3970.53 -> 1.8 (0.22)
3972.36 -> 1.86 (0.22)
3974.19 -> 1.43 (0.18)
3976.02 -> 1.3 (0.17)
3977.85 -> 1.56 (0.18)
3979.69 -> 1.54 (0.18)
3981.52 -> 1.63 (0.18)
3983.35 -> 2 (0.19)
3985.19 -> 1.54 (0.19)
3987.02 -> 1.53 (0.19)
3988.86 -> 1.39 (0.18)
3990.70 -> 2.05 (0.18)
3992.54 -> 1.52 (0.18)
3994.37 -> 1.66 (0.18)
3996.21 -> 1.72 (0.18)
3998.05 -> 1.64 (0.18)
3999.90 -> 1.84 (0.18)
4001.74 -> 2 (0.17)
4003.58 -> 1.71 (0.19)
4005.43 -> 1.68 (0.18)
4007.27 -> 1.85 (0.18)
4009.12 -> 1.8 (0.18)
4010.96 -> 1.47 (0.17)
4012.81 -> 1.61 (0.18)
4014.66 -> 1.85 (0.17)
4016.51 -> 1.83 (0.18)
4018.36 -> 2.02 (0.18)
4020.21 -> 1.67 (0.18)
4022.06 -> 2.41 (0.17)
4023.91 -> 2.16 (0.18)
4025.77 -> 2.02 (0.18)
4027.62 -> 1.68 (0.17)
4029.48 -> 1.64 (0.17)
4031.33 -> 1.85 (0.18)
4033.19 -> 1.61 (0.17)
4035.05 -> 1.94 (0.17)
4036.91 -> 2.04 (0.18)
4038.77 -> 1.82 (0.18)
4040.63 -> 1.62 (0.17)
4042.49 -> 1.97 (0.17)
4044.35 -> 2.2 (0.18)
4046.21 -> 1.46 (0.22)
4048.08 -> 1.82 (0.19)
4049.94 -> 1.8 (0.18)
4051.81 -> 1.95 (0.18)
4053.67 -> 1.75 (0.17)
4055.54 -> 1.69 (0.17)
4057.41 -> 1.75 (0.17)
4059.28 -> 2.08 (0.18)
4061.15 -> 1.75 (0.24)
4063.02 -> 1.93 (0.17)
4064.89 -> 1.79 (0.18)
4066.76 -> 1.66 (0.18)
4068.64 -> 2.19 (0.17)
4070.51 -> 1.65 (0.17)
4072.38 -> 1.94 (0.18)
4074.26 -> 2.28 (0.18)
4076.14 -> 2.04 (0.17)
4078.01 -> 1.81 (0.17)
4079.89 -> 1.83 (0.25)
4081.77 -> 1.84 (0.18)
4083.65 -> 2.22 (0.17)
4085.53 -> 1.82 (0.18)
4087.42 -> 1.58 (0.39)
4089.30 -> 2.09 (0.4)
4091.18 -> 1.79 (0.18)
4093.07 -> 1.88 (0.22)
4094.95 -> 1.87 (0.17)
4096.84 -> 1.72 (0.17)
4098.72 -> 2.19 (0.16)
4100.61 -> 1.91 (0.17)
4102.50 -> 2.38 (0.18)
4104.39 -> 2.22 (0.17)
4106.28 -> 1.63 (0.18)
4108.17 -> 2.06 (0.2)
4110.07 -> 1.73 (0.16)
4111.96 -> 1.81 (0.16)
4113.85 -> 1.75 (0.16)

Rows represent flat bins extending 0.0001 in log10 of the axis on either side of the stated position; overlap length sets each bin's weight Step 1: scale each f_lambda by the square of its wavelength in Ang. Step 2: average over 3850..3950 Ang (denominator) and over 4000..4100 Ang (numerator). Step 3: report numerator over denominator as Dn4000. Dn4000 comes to 1.10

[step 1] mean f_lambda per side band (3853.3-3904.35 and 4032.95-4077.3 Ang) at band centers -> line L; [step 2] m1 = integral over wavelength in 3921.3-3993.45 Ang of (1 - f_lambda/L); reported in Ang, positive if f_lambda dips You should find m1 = 7.1 Ang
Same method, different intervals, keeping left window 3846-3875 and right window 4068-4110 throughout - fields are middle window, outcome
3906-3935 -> 3.8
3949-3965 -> 1.6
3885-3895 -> 2.0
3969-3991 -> 4.0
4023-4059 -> 2.4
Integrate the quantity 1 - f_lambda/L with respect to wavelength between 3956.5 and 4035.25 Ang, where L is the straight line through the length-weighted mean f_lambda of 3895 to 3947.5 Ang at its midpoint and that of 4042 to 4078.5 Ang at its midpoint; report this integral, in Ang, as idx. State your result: 2.9 Ang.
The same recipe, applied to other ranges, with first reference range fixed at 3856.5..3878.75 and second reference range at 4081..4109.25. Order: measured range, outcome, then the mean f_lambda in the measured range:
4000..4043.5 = 3.5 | 1.84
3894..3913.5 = 3.1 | 1.75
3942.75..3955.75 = 1.7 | 1.78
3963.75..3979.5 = 3.0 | 1.64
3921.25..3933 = 1.9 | 1.74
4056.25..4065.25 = 0.5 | 1.86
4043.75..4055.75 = 1.0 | 1.81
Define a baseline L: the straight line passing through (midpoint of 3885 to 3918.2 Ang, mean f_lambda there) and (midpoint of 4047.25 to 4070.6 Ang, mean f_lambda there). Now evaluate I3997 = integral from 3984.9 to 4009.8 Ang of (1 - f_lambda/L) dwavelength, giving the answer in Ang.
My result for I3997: 1.1 Ang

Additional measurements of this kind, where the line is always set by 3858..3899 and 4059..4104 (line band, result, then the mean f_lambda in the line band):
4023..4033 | 0.4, 1.85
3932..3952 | 2.4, 1.7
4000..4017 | 1.5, 1.76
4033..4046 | 0.4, 1.88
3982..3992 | 1.3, 1.69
